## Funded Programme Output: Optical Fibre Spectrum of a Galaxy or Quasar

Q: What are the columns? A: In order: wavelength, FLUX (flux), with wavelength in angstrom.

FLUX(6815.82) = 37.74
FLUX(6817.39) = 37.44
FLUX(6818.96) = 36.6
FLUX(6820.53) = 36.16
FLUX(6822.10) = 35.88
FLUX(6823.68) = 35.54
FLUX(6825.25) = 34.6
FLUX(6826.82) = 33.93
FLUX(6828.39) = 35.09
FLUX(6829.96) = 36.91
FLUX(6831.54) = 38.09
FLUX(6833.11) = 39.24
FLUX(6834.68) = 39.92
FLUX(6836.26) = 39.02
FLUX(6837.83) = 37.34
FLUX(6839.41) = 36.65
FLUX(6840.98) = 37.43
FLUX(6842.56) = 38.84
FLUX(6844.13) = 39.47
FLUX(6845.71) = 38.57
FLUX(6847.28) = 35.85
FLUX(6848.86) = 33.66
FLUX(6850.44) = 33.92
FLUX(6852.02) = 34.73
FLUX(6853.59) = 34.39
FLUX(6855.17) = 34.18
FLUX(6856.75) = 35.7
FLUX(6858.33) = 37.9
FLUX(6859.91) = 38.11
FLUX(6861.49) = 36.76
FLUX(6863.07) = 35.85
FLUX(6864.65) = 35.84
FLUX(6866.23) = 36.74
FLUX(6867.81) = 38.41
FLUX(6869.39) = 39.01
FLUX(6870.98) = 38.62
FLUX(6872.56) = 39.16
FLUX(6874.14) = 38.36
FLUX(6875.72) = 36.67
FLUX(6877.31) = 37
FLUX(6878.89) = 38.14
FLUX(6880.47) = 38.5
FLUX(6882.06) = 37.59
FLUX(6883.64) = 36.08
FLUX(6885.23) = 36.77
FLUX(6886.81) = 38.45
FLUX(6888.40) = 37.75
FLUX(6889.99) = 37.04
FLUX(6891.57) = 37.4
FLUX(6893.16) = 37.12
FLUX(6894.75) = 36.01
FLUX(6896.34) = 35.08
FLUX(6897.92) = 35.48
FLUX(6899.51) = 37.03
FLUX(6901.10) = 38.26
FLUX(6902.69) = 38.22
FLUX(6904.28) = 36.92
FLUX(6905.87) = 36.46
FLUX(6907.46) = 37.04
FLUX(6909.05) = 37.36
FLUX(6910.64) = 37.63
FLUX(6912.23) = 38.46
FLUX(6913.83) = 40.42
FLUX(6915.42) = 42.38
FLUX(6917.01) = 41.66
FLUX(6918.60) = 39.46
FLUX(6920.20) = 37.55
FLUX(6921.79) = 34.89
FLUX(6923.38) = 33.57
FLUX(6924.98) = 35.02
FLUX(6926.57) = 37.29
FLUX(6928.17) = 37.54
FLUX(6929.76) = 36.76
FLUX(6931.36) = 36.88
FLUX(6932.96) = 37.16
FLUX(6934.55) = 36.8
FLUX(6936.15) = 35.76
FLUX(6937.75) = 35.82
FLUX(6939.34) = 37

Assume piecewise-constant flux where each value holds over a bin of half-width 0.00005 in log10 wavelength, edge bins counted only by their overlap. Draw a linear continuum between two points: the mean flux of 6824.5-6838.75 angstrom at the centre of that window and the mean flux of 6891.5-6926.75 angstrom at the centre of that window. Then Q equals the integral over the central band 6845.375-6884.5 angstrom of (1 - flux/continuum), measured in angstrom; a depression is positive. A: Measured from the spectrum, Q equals 0.51 angstrom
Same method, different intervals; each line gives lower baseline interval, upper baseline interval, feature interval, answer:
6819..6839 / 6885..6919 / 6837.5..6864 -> 0.5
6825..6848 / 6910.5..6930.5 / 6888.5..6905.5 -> 0.4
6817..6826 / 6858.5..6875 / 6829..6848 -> -0.8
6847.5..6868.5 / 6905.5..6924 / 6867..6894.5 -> -0.7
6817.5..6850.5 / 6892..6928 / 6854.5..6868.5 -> 0.2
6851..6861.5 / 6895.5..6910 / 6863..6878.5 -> -0.6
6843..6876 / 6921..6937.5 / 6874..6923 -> -1.6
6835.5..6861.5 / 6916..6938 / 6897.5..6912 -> -0.2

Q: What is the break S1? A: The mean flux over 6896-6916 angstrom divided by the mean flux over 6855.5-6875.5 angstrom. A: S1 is 1.0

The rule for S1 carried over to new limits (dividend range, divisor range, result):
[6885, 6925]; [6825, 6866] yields 1.02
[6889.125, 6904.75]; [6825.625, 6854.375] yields 1.00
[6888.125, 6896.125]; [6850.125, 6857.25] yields 1.07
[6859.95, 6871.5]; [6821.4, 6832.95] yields 1.04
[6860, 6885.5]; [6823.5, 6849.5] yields 1.01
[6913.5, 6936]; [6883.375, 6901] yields 1.02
